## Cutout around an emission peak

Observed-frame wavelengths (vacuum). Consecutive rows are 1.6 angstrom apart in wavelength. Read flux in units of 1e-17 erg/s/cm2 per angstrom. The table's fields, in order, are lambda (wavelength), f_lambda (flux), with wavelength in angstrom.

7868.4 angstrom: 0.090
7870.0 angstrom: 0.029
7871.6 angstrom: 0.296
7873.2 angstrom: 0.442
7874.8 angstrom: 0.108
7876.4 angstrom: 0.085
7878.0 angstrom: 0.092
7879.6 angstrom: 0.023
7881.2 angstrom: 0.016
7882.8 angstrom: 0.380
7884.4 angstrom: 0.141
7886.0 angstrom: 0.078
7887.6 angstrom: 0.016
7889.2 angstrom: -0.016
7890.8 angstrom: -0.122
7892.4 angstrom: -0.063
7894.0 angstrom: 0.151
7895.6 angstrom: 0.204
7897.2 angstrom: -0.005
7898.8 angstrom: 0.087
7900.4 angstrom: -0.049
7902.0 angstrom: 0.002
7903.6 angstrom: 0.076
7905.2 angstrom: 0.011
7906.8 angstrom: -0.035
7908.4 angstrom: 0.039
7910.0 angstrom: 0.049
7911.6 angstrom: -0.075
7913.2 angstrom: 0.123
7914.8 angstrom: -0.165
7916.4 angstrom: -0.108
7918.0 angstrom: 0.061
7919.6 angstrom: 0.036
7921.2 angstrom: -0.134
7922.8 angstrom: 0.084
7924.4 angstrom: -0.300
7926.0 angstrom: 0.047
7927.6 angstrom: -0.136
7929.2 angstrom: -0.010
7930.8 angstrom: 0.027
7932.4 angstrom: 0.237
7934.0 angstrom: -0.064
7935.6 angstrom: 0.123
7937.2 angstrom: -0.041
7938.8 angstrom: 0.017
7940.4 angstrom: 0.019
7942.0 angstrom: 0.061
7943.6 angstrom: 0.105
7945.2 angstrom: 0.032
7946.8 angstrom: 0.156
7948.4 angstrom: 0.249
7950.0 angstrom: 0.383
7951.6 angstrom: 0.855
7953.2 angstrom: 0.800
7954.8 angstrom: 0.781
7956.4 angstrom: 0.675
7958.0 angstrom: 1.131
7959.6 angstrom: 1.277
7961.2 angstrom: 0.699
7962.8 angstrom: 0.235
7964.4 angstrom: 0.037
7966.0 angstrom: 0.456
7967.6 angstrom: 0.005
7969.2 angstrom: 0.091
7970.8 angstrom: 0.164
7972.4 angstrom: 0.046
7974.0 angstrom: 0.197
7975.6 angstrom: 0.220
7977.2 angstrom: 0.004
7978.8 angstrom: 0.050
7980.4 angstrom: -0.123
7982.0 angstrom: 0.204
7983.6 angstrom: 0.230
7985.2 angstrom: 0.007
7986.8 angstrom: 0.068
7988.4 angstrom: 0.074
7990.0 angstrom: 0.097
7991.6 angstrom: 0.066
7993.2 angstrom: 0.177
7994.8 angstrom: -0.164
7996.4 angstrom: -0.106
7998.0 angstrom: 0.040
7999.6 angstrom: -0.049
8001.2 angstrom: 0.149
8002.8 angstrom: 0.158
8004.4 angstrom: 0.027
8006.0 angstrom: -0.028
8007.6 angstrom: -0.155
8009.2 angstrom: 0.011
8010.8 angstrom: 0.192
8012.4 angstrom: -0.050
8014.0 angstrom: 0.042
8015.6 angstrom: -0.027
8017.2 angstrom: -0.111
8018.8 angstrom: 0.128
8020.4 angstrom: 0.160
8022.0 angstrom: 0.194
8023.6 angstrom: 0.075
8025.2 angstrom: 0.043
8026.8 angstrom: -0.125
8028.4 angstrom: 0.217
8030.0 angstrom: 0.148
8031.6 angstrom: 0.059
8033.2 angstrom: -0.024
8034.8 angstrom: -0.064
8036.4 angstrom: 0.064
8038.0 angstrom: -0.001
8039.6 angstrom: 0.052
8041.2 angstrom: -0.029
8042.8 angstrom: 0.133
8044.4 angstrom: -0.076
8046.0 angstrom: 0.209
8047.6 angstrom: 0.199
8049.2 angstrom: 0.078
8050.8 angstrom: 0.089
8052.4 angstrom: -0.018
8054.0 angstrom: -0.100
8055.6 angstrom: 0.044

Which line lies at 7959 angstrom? [O II] 3727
